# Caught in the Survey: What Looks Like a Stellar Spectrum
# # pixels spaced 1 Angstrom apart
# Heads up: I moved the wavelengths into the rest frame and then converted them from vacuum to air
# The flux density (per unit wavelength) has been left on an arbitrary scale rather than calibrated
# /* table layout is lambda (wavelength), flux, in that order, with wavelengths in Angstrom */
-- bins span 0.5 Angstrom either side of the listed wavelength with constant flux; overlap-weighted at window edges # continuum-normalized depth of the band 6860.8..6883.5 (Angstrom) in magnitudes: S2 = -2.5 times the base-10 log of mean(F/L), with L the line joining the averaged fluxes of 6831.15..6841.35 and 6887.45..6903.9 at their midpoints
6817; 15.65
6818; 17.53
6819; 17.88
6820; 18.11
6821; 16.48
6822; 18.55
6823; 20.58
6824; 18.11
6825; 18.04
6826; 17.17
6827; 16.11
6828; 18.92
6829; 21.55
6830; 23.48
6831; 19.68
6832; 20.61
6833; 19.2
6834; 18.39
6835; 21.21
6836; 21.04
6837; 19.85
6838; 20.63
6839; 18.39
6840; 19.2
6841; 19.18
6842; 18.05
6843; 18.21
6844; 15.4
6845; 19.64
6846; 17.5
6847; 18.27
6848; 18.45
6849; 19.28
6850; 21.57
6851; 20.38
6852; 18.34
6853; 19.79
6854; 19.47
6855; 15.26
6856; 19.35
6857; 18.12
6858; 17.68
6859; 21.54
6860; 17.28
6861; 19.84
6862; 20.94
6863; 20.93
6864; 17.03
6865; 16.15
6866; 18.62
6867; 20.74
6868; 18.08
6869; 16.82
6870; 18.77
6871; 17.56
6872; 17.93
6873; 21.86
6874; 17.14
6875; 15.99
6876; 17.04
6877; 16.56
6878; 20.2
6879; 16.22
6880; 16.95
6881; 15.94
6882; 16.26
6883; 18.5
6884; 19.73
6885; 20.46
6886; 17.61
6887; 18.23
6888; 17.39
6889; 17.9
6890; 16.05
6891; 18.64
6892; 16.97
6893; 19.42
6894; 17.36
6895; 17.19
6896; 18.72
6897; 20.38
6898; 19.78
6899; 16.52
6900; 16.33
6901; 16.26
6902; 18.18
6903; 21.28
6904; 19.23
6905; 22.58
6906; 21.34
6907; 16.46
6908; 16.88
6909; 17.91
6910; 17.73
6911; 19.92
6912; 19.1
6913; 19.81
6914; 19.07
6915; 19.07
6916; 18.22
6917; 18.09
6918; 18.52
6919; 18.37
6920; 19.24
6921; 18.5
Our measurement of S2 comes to 0.04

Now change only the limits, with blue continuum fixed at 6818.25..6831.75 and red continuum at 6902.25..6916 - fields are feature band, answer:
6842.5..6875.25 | 0.02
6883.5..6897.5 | 0.05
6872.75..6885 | 0.08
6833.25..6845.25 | -0.01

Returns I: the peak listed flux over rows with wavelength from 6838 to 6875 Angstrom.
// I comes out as 21.86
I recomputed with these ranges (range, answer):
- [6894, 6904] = 21.28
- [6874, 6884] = 20.2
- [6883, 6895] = 20.46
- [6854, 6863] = 21.54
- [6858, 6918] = 22.58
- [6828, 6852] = 23.48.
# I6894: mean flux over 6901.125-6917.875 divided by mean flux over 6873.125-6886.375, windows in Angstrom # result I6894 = 1.07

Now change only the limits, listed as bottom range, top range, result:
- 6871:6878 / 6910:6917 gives 1.06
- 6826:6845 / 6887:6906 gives 0.95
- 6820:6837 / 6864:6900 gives 0.93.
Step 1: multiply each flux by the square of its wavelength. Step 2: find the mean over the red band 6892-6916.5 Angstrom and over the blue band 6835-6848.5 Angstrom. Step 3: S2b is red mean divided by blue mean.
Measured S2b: 1.01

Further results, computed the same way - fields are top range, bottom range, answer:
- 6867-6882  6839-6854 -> 0.95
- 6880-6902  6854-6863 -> 0.95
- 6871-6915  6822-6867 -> 0.97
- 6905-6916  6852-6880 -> 1.04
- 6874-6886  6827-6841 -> 0.89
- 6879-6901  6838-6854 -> 0.96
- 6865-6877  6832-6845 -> 0.95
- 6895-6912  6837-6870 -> 1.01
